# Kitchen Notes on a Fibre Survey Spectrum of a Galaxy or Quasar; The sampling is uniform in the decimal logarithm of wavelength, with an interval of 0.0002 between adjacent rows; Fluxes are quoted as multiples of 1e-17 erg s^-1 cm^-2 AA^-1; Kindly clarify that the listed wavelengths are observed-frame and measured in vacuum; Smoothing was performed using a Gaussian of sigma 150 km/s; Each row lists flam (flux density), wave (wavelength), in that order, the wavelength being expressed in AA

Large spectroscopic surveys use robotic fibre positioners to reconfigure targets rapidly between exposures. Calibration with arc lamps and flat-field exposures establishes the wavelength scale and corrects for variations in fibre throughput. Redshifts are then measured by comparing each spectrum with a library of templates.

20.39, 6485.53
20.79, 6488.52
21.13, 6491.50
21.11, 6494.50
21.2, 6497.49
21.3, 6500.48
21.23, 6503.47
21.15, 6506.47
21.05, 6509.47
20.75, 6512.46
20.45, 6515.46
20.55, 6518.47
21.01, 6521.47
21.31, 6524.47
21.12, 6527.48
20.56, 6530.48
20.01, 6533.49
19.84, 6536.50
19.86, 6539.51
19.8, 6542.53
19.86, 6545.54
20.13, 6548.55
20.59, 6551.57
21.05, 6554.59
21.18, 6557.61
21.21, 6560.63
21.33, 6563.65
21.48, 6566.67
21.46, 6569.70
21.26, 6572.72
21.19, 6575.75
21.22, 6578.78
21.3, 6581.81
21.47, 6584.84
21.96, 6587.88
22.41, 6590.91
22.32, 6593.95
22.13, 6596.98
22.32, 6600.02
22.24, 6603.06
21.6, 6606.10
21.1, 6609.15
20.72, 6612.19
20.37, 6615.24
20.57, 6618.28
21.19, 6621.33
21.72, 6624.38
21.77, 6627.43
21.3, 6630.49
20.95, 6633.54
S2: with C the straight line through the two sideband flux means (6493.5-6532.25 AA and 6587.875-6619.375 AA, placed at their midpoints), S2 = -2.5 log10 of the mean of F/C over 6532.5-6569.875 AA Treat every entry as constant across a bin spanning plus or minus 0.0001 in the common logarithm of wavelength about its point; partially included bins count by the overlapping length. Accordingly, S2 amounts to 0.03 mag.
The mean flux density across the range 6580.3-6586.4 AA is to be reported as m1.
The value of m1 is 21.4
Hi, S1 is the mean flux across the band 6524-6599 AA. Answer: 21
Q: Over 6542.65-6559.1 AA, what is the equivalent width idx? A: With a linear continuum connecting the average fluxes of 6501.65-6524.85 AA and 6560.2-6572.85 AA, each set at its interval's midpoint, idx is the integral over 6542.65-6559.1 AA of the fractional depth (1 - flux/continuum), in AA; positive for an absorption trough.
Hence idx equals 0.58 AA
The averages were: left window 20.9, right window 21.4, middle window 20.5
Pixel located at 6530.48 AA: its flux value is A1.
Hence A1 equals 20.56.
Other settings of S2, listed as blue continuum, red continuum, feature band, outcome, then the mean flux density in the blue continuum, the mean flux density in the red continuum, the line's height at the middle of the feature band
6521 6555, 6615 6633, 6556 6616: -0.04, 20.4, 21.2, 20.8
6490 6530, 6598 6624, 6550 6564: 0.01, 21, 21.3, 21.1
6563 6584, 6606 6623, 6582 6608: -0.05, 21.3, 20.9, 21.1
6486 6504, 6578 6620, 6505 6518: 0.02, 21.1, 21.6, 21.2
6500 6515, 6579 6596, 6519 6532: 0.01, 21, 21.9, 21.2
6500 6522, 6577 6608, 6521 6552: 0.05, 20.9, 21.9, 21.2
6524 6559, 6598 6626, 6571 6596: -0.04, 20.4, 21.3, 21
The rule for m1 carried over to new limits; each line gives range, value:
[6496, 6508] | 21.2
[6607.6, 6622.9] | 20.8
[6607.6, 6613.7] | 20.9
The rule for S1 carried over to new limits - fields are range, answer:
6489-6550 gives 20.7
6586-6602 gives 22.2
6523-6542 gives 20.4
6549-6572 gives 21.1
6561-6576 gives 21.4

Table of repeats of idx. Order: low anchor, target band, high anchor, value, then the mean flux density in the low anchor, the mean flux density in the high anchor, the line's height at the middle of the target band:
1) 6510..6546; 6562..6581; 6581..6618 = -0.13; 20.5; 21.6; 21.2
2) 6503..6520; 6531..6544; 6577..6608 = 0.76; 20.8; 21.9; 21.2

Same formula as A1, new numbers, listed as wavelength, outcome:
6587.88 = 21.96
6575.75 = 21.19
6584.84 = 21.47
